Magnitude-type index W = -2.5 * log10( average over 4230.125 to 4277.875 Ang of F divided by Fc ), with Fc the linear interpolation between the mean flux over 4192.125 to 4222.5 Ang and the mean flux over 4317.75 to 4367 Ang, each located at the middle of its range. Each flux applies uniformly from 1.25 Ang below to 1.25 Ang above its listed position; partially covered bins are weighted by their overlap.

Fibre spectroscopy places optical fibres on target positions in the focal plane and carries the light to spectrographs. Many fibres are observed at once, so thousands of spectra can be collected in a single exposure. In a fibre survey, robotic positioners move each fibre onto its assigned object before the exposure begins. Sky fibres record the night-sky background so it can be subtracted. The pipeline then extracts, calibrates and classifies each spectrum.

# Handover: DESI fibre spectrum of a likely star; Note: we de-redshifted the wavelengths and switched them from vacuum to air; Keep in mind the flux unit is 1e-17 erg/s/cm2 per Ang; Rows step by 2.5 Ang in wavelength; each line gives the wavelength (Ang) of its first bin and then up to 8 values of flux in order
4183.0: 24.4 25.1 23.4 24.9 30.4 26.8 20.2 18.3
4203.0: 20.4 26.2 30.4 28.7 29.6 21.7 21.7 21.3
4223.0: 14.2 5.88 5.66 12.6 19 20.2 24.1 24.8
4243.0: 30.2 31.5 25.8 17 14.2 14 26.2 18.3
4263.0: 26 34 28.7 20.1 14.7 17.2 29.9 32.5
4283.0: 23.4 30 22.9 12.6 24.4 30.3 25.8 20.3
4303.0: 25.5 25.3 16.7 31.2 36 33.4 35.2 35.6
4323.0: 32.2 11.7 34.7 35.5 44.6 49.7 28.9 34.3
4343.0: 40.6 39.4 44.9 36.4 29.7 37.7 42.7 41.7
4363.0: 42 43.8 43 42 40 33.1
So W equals 0.27 mag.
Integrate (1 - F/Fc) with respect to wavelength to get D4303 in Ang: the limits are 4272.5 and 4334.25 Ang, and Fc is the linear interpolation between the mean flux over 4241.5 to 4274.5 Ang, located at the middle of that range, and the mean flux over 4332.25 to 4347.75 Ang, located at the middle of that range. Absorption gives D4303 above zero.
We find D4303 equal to 9.5 Ang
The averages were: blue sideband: 23.1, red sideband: 39.8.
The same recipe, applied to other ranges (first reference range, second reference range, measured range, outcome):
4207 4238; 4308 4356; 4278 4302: 3.2 Ang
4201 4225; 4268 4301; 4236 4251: -1.5 Ang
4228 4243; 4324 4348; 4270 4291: 3.1 Ang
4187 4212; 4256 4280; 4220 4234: 6.8 Ang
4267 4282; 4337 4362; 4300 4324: 1.2 Ang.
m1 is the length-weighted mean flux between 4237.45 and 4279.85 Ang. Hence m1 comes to 23.5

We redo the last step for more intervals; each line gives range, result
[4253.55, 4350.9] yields 28.6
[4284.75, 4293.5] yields 21.9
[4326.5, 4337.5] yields 39.6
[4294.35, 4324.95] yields 28.6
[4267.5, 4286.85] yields 24.4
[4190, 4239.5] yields 21.1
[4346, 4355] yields 37.3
